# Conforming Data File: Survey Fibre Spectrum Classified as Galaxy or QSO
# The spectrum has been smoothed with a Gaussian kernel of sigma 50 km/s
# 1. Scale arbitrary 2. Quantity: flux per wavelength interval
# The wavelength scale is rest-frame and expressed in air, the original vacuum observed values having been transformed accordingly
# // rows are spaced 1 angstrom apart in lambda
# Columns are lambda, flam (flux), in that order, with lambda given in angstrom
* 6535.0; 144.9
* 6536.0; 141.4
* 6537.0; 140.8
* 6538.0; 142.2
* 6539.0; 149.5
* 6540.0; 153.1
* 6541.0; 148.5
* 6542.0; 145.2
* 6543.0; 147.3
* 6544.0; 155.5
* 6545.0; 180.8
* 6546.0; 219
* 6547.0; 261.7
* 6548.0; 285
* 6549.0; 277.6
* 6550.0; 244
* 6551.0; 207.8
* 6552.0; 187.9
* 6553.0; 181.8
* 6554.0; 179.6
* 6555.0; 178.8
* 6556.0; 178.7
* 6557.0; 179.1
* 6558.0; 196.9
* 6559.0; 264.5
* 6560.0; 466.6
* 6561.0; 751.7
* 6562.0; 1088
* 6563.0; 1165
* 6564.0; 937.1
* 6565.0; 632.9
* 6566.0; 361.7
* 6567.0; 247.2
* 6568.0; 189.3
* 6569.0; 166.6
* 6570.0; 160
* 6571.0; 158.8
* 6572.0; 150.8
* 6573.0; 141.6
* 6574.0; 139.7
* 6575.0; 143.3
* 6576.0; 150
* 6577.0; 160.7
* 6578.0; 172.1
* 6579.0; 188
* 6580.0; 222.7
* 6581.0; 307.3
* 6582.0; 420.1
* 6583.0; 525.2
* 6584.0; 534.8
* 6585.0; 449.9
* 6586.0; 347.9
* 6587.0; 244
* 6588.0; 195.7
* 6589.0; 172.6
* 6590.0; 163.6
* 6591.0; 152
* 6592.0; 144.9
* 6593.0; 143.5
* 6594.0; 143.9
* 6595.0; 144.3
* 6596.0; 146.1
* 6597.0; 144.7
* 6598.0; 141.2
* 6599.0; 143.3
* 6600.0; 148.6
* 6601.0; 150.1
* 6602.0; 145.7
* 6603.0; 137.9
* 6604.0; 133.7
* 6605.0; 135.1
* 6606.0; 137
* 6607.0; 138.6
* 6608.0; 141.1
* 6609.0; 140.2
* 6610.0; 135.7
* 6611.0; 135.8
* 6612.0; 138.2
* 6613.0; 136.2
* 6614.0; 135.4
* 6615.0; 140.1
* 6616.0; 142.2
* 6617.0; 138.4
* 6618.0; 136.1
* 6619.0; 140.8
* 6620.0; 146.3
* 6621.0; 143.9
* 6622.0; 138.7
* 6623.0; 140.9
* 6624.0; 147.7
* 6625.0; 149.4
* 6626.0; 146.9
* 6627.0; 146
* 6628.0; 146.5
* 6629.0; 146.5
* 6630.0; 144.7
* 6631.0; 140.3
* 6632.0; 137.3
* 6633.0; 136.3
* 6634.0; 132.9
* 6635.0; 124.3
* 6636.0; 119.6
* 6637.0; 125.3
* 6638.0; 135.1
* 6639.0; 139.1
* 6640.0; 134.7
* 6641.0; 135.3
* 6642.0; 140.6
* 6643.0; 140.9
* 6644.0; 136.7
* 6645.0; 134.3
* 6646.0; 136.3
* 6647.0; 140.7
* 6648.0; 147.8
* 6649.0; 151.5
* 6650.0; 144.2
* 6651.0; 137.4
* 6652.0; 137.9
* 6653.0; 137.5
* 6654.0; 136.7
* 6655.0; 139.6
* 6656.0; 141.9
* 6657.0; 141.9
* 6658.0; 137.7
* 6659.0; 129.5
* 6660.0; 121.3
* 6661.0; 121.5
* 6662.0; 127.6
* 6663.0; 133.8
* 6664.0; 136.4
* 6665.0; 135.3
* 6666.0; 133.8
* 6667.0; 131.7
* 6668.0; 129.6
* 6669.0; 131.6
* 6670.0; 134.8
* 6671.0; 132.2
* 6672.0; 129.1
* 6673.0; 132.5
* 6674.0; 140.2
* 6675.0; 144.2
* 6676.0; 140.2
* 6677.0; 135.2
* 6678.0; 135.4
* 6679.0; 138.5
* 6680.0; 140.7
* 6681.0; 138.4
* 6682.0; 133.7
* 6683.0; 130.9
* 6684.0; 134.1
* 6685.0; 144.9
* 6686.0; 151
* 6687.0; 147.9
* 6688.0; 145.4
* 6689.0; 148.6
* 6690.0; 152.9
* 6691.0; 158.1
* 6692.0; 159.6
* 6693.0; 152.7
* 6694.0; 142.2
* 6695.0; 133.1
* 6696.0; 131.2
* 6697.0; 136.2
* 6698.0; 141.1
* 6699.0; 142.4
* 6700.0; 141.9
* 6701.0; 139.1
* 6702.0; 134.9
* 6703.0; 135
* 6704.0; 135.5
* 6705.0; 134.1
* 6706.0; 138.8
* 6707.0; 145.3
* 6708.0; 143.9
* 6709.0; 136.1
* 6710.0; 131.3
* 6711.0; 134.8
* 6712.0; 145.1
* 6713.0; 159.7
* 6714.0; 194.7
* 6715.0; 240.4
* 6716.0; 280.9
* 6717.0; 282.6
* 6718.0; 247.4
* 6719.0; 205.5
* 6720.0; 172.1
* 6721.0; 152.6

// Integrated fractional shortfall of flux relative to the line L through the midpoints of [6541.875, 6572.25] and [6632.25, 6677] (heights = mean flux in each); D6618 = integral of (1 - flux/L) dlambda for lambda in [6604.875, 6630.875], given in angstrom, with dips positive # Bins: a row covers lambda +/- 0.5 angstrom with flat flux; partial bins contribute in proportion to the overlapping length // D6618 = 8.3 angstrom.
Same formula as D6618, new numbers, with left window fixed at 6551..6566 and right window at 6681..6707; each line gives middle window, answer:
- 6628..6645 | 8.6 angstrom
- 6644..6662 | 7.6 angstrom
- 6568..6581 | 7.8 angstrom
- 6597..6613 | 9.6 angstrom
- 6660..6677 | 5.7 angstrom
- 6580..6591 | 2.1 angstrom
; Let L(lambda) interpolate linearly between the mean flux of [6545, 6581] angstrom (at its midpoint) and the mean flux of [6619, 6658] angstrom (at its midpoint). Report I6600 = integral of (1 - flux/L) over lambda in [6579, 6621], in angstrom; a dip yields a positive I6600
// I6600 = 7.5 angstrom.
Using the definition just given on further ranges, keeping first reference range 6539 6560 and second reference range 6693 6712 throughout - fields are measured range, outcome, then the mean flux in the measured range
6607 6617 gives 2.19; 138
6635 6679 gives 6.17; 135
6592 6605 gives 2.81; 143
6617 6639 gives 4.00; 139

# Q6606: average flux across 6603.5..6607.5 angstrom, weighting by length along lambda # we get 136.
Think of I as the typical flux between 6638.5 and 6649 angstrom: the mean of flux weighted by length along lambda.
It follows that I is 139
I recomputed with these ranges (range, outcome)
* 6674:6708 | 141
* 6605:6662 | 138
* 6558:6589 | 363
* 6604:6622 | 139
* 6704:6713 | 140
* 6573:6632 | 178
